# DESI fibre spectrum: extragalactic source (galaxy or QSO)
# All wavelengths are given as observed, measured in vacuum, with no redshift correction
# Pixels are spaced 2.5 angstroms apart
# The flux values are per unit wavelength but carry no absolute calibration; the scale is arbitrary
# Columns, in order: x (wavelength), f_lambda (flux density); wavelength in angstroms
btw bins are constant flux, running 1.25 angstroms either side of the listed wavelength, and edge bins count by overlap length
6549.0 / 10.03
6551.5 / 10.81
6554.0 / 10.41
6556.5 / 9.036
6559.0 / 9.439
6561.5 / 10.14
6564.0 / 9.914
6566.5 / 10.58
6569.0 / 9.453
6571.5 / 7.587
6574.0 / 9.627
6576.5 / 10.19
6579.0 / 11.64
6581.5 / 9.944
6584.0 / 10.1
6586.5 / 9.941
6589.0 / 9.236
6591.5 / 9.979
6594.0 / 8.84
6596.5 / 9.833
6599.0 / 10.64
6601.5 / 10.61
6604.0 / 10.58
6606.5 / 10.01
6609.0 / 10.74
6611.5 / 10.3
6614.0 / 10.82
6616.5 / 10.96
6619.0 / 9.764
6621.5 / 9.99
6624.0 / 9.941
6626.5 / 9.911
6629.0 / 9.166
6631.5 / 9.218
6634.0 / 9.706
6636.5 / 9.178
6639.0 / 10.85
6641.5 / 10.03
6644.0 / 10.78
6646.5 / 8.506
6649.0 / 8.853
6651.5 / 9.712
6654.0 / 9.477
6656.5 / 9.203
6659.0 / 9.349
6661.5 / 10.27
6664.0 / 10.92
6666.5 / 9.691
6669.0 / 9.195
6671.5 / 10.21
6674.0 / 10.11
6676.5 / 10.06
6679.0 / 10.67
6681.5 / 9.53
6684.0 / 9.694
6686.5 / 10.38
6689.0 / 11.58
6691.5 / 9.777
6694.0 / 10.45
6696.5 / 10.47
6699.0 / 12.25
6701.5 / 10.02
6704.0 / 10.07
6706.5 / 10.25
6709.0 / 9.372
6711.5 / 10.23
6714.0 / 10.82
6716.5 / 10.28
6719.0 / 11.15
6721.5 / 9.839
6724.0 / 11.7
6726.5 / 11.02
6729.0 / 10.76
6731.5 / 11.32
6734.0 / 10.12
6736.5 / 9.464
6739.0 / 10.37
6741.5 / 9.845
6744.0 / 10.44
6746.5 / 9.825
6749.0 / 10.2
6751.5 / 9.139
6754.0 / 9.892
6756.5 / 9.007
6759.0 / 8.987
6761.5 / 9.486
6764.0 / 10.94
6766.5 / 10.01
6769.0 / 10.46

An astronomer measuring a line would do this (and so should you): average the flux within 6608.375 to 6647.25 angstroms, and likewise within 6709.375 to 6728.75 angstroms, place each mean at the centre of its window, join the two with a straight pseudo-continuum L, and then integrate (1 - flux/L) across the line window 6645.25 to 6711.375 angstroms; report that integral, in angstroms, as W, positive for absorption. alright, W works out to 2.3 angstroms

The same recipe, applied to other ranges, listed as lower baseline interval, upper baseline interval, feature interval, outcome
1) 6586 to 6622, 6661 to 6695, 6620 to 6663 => 2.13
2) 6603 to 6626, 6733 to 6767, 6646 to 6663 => 1.31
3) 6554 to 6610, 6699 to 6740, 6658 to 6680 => 0.47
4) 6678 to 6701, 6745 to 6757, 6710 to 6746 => -1.87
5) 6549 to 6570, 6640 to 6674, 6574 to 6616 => -1.35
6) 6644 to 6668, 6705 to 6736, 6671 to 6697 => -0.64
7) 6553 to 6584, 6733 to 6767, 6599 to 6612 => -0.85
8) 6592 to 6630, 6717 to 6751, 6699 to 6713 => 0.22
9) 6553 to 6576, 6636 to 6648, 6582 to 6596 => 0.05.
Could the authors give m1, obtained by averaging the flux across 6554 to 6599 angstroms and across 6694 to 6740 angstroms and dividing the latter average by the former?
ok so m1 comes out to 1.1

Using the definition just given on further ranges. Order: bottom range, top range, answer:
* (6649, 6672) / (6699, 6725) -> 1.08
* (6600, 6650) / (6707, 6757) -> 1.03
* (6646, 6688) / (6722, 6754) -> 1.05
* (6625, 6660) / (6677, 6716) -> 1.08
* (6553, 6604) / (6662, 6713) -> 1.04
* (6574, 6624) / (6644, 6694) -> 0.97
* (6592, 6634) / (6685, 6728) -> 1.05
